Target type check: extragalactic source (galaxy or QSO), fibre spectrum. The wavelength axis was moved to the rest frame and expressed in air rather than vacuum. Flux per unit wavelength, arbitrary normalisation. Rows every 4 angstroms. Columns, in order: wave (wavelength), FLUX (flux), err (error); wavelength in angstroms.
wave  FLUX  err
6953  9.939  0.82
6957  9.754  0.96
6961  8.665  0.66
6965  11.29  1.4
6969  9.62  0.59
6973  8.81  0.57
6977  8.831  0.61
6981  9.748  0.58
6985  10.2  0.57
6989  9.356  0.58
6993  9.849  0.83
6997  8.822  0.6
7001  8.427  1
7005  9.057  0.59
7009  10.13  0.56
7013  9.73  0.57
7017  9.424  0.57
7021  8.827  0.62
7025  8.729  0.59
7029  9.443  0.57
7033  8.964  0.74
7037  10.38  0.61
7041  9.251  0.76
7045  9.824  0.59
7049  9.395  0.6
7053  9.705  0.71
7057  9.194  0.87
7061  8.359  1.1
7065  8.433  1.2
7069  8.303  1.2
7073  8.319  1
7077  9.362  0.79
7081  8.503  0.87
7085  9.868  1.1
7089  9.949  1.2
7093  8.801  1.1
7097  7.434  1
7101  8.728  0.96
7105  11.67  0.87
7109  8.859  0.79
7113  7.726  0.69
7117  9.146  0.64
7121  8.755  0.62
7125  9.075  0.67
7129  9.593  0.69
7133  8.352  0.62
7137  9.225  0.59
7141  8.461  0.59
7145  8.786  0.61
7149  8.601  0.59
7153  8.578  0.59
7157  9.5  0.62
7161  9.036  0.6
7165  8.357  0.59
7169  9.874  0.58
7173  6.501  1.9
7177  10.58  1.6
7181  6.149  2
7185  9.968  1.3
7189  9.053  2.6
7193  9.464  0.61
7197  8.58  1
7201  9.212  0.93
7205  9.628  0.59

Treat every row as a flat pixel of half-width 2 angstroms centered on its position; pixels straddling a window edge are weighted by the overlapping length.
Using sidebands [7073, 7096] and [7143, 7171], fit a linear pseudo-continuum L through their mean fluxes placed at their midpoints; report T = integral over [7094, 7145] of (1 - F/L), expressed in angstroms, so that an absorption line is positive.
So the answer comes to 0.8 angstroms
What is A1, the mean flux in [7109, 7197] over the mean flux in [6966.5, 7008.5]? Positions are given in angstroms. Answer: 0.9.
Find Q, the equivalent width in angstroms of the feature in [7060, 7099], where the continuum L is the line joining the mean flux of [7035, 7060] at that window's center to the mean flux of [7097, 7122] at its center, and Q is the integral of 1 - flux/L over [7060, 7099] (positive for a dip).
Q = 2.30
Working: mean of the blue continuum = 9.57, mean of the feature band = 8.74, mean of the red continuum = 9.03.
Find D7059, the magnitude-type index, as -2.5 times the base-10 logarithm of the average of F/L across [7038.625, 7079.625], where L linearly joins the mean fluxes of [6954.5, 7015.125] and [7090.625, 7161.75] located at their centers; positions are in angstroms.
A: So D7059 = 0.02 mag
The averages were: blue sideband 9.49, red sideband 8.91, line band 9.02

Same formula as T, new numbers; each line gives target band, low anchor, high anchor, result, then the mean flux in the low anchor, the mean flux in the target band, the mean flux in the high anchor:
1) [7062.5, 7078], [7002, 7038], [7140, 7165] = 1.0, 9.36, 8.55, 8.8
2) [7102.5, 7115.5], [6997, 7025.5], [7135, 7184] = -0.8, 9.19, 9.38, 8.66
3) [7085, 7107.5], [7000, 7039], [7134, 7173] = -0.8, 9.33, 9.36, 8.8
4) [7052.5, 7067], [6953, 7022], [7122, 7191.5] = 0.5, 9.47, 8.84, 8.81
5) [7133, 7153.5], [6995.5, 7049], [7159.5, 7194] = 0.4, 9.32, 8.7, 8.75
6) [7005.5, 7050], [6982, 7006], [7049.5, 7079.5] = -1.8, 9.31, 9.45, 8.83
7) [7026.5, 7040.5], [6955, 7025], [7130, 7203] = -0.4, 9.42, 9.53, 8.8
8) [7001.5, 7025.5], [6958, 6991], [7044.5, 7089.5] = 0.1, 9.57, 9.3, 9.05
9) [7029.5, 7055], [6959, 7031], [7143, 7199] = -1.0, 9.39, 9.58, 8.79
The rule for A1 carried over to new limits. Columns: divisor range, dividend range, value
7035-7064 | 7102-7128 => 0.98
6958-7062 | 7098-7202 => 0.95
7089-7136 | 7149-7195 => 0.98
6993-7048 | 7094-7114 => 0.96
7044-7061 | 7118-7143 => 0.95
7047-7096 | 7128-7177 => 0.98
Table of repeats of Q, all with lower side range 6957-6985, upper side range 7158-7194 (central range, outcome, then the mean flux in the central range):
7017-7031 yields 0.45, 9.06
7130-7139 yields 0.06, 8.88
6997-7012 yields 0.39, 9.19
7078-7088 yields -0.16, 9.28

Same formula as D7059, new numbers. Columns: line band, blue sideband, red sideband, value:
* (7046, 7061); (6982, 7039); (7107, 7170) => -0.01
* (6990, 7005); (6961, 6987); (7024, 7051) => 0.06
